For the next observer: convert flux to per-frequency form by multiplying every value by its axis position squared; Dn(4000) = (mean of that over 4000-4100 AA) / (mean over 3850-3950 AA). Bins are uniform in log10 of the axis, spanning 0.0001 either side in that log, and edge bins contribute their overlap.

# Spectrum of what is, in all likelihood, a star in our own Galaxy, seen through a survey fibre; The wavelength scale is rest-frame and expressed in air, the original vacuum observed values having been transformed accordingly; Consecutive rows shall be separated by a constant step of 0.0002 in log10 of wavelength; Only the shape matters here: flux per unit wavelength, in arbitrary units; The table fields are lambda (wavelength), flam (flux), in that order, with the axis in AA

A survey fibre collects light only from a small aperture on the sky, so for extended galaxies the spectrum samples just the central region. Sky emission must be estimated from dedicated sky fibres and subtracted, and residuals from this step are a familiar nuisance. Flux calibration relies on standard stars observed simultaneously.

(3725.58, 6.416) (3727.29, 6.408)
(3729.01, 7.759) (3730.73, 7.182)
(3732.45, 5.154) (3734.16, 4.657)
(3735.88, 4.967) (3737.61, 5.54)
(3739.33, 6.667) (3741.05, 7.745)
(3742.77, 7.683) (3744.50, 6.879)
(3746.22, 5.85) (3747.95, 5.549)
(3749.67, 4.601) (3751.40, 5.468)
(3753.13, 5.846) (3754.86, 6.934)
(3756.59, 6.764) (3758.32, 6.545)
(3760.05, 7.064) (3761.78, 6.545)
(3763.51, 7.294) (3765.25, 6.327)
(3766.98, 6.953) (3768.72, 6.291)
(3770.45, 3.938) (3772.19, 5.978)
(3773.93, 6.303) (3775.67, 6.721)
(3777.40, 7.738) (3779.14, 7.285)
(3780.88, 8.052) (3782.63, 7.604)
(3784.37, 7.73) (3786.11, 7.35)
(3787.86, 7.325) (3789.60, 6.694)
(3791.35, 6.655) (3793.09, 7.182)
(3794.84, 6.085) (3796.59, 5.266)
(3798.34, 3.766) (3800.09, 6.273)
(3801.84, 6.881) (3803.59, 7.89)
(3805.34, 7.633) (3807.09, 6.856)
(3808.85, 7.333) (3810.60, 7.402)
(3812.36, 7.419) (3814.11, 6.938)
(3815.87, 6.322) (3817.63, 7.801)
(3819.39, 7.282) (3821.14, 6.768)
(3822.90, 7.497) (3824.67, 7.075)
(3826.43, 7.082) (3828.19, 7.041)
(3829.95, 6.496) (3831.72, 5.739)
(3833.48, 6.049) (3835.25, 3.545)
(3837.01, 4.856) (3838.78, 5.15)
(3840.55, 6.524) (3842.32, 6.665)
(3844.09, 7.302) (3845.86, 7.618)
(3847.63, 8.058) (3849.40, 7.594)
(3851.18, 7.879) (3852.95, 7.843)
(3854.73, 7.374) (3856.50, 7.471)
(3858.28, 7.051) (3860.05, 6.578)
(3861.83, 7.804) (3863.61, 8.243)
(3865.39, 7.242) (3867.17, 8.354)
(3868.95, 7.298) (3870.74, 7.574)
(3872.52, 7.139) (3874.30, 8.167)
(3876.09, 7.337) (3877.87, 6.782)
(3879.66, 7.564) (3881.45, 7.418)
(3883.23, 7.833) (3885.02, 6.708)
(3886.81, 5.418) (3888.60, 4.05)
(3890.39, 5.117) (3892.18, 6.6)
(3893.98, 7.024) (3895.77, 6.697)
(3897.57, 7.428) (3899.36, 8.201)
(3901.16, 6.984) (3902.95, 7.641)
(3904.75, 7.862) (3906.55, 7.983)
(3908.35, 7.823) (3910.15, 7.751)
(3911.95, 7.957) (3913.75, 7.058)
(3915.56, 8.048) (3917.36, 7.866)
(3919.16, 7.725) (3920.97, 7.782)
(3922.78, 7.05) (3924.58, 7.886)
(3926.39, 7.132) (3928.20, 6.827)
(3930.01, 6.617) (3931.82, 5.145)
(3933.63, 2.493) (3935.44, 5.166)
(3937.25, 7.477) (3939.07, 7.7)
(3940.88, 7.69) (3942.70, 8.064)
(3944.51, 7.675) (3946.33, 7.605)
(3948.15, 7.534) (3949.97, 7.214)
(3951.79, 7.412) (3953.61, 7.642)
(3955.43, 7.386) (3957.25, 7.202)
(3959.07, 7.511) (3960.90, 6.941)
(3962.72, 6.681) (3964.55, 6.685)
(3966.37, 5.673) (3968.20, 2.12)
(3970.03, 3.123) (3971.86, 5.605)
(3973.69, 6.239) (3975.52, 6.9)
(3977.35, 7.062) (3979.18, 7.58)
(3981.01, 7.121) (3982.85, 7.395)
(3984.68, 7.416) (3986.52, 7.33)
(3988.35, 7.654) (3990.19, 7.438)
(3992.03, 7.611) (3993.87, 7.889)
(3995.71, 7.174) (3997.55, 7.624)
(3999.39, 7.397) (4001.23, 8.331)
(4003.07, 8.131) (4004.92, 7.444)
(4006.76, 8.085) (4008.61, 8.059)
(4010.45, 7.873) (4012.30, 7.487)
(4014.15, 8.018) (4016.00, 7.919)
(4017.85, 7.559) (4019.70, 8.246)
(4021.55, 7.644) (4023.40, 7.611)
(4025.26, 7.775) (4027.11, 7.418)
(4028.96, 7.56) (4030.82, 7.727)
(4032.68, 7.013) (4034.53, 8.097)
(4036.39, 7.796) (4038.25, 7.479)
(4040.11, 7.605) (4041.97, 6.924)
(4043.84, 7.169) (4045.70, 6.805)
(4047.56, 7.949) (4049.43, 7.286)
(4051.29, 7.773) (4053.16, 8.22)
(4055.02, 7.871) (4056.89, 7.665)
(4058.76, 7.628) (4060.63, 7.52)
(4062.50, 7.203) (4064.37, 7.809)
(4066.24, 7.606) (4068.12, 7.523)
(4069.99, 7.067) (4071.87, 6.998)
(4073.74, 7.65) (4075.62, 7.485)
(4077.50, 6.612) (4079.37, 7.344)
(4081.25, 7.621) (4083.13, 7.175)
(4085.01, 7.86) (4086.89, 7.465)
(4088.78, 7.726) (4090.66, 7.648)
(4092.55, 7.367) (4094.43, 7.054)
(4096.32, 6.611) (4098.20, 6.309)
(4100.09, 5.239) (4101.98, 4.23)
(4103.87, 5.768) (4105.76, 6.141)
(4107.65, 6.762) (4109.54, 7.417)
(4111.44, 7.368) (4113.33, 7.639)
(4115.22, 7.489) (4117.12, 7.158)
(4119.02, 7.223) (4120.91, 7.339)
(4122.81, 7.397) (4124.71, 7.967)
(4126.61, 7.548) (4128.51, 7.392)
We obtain 1.13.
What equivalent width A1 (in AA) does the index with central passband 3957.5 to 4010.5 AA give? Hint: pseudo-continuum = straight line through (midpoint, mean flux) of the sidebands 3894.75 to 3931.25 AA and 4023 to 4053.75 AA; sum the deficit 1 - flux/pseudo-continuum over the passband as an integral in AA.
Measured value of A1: 3.9 AA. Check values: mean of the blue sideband 7.49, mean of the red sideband 7.53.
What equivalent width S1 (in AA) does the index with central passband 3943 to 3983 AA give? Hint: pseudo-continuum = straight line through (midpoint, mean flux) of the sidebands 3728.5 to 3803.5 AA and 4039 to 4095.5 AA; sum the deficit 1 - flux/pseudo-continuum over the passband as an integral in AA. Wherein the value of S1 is 2.5 AA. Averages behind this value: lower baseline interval 6.45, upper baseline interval 7.45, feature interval 6.66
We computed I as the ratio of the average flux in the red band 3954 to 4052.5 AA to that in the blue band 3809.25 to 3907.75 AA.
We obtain 1.03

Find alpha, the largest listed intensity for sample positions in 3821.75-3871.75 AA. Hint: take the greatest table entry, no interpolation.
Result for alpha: 8.354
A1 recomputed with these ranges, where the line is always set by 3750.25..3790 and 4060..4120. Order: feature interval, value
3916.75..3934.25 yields 0.5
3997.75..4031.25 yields -3.9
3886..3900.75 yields 1.1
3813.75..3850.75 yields 0.7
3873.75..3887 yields -0.7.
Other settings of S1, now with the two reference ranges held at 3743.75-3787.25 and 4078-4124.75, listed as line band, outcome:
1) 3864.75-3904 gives -1.9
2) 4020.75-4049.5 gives -2.5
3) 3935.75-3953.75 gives -1.9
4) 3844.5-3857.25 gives -1.9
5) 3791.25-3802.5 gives 1.1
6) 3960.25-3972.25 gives 2.8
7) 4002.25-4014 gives -1.7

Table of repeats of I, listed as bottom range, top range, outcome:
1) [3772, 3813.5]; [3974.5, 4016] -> 1.10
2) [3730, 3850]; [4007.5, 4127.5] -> 1.12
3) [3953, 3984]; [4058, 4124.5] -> 1.11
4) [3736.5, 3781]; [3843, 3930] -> 1.14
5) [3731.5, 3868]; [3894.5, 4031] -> 1.08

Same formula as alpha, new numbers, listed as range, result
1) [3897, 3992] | 8.201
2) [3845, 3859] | 8.058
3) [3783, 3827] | 7.89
